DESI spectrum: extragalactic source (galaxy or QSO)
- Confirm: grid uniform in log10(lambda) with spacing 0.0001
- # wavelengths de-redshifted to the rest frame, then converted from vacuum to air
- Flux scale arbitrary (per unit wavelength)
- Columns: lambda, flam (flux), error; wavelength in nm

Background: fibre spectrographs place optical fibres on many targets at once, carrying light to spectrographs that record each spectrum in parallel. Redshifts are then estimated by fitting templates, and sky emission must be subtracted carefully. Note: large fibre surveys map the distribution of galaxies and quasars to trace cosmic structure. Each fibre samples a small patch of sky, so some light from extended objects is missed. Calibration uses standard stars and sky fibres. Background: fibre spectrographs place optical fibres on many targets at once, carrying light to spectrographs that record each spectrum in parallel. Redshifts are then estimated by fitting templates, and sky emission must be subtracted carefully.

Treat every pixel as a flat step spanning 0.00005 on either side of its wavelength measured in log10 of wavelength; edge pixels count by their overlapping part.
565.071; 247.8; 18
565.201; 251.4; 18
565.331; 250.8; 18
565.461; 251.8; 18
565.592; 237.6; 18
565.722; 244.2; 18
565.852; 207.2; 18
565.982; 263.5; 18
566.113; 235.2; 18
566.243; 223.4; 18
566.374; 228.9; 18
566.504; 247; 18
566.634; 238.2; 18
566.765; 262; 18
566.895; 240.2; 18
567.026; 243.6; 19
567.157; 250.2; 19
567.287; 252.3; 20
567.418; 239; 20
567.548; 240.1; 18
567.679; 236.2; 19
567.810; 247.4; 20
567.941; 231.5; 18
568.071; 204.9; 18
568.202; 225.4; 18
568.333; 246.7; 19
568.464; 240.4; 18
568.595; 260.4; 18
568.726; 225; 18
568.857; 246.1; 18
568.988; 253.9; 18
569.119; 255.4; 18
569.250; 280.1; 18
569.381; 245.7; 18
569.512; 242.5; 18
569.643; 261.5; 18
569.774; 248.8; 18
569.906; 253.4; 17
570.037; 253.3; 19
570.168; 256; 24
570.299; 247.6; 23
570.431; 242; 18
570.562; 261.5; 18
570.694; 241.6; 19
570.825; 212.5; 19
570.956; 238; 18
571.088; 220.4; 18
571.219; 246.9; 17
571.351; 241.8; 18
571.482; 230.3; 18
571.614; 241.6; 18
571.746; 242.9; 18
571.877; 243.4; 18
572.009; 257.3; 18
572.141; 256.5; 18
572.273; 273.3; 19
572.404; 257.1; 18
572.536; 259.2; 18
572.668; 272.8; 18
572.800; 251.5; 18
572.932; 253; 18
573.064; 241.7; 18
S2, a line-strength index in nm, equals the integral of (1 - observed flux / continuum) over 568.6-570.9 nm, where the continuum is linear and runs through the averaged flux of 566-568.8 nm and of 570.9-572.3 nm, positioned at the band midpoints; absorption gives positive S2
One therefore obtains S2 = -0.07 nm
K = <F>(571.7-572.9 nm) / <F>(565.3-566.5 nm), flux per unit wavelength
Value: 1.1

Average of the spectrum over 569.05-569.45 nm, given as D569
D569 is 260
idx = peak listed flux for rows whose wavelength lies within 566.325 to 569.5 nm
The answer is 280.1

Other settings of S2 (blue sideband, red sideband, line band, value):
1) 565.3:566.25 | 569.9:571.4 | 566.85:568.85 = 0.02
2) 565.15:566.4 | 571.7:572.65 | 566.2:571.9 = 0.12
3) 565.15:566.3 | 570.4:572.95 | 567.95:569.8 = -0.01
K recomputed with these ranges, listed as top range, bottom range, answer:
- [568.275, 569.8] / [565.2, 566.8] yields 1.04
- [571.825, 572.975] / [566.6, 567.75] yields 1.06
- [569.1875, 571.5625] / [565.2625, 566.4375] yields 1.03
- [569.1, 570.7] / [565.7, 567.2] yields 1.06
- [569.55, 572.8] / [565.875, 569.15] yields 1.03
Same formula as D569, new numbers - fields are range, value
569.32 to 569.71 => 250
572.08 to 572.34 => 266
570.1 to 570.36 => 252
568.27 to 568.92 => 244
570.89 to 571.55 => 236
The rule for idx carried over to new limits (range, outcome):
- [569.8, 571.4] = 261.5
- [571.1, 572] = 246.9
